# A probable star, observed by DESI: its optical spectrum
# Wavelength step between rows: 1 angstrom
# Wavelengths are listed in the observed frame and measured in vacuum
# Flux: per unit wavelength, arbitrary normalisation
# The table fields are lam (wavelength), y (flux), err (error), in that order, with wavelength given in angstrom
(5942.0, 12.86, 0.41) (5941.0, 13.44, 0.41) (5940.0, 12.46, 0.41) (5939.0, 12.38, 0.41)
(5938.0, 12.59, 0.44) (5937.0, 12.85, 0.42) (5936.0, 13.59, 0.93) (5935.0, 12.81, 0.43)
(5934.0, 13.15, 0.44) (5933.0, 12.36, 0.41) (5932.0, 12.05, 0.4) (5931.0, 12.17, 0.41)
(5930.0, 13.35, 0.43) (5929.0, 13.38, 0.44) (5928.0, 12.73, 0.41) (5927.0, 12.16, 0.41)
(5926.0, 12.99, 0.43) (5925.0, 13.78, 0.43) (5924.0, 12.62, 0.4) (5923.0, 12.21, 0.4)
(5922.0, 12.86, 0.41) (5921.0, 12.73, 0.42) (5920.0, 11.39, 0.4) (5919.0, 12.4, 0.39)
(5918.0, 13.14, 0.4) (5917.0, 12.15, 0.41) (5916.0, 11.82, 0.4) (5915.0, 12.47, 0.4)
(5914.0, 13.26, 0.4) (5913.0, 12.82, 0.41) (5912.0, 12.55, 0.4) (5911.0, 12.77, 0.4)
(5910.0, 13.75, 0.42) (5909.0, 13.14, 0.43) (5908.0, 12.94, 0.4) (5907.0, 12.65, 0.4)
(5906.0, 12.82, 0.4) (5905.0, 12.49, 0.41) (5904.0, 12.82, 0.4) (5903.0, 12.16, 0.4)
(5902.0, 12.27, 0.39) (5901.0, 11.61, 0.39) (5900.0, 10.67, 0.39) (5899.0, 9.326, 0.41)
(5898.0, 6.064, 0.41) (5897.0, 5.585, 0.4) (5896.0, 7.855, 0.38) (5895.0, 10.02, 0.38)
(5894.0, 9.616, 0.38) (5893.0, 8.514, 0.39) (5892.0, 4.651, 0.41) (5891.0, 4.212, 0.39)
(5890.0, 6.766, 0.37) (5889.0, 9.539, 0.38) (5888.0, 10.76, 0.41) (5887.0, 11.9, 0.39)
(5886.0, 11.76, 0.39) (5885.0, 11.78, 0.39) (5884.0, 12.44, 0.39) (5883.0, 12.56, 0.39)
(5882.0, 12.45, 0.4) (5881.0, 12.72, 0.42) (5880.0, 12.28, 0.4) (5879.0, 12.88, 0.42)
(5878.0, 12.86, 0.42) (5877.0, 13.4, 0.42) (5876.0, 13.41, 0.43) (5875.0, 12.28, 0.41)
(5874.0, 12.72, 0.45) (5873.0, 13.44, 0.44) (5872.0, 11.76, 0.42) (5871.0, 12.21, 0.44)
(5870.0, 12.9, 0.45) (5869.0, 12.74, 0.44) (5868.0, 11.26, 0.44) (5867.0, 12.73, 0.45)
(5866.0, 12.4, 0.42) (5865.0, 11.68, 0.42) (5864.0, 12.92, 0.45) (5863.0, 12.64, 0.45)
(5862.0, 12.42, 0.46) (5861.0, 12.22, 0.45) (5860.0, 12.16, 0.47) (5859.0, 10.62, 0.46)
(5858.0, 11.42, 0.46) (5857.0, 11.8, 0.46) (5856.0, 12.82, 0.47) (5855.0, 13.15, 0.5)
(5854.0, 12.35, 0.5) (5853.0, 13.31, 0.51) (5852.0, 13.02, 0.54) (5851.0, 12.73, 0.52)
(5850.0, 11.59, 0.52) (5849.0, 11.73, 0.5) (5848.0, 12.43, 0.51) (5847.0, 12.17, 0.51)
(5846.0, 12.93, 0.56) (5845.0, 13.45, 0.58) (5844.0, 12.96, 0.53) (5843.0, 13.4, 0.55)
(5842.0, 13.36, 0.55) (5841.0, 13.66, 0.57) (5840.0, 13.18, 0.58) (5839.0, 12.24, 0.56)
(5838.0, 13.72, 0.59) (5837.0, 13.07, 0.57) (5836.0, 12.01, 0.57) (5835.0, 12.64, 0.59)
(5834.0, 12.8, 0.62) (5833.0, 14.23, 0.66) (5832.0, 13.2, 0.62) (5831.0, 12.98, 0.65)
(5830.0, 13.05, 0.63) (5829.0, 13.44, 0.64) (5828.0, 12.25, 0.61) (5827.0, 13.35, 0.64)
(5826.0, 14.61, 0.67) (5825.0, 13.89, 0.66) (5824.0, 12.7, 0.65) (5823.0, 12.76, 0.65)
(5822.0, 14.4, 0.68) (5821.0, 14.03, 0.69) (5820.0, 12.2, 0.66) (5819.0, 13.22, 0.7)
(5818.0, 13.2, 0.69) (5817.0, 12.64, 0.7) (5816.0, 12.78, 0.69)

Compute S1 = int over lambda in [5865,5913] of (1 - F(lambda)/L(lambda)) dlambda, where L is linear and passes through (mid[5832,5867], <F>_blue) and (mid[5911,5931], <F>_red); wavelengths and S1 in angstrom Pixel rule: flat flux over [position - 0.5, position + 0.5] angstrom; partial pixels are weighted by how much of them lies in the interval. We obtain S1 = 5.1 angstrom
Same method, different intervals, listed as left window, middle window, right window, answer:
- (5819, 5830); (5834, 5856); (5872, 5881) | 0.5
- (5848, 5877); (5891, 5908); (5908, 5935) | 3.7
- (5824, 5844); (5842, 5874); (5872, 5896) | -0.9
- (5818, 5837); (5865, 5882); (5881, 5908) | -2.2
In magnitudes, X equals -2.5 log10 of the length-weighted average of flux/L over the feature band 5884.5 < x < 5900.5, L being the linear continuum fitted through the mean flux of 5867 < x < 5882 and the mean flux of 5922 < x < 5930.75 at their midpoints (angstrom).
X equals 0.41 mag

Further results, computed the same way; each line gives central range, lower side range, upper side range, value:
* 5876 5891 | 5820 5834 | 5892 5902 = -0.188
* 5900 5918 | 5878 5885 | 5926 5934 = 0.002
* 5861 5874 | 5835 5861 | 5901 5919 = 0.017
